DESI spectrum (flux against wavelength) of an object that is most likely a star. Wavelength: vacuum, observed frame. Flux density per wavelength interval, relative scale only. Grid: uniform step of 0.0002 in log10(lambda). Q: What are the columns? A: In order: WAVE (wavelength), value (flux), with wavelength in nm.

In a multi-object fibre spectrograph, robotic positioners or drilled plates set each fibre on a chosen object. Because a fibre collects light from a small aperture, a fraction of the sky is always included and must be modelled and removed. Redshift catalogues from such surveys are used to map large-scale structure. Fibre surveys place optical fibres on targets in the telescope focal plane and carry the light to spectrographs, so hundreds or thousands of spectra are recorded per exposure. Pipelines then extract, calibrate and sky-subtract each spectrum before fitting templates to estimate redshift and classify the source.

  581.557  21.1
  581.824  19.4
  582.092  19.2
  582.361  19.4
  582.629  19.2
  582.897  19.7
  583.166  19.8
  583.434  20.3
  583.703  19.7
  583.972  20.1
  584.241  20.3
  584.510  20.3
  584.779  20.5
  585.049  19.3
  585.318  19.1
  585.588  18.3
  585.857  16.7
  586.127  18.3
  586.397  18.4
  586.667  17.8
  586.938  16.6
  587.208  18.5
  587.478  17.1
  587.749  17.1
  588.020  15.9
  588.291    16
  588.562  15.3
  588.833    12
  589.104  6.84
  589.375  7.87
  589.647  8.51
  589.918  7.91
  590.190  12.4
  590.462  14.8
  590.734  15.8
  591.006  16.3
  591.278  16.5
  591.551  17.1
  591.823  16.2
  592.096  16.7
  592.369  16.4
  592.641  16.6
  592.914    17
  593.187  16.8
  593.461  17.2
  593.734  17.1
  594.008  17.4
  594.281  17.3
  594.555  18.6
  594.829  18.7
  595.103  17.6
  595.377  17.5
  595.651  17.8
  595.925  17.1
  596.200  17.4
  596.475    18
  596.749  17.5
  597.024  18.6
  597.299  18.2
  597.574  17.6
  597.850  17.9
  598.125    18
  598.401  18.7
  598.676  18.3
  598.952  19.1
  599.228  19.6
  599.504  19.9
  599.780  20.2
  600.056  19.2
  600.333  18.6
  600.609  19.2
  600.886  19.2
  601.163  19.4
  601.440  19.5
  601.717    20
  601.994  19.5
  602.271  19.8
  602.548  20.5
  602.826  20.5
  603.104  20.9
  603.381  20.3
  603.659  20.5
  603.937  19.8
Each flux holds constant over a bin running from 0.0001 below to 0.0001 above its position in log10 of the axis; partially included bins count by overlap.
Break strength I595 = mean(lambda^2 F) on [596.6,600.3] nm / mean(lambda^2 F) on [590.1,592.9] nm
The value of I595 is 1.2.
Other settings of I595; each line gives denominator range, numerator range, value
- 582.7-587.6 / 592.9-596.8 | 0.96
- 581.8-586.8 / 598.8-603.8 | 1.09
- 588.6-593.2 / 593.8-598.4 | 1.31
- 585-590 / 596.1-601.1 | 1.28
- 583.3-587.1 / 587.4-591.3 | 0.71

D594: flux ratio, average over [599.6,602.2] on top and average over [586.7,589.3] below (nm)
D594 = 1.30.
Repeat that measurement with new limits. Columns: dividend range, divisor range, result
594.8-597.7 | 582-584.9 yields 0.90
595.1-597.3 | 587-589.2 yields 1.18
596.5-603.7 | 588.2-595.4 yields 1.27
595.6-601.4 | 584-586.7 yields 0.98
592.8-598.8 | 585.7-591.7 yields 1.20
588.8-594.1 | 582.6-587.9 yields 0.76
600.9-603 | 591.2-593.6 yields 1.19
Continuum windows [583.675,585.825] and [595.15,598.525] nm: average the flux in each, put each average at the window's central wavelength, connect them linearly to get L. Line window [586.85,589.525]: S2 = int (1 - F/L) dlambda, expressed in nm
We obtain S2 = 0.68 nm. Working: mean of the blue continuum 19.6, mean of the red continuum 17.8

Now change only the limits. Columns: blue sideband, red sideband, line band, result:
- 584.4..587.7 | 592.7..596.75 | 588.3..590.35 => 0.85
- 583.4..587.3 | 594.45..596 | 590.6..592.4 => 0.18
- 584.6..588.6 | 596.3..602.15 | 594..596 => 0.08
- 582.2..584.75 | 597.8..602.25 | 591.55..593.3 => 0.26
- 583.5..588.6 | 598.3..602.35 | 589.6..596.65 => 0.94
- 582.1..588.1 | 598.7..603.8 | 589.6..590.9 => 0.47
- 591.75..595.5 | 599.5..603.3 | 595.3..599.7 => 0.06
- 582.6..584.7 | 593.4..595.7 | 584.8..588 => 0.24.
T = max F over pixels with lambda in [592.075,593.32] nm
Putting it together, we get 17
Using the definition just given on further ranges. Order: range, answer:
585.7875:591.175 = 18.5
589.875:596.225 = 18.7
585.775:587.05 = 18.4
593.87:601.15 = 20.2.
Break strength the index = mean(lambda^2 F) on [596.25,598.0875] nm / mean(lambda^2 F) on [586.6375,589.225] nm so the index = 1.21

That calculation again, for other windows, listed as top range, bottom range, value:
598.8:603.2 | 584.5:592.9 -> 1.31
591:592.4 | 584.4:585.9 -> 0.88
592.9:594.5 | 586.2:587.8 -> 1.00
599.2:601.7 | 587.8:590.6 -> 1.70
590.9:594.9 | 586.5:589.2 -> 1.12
